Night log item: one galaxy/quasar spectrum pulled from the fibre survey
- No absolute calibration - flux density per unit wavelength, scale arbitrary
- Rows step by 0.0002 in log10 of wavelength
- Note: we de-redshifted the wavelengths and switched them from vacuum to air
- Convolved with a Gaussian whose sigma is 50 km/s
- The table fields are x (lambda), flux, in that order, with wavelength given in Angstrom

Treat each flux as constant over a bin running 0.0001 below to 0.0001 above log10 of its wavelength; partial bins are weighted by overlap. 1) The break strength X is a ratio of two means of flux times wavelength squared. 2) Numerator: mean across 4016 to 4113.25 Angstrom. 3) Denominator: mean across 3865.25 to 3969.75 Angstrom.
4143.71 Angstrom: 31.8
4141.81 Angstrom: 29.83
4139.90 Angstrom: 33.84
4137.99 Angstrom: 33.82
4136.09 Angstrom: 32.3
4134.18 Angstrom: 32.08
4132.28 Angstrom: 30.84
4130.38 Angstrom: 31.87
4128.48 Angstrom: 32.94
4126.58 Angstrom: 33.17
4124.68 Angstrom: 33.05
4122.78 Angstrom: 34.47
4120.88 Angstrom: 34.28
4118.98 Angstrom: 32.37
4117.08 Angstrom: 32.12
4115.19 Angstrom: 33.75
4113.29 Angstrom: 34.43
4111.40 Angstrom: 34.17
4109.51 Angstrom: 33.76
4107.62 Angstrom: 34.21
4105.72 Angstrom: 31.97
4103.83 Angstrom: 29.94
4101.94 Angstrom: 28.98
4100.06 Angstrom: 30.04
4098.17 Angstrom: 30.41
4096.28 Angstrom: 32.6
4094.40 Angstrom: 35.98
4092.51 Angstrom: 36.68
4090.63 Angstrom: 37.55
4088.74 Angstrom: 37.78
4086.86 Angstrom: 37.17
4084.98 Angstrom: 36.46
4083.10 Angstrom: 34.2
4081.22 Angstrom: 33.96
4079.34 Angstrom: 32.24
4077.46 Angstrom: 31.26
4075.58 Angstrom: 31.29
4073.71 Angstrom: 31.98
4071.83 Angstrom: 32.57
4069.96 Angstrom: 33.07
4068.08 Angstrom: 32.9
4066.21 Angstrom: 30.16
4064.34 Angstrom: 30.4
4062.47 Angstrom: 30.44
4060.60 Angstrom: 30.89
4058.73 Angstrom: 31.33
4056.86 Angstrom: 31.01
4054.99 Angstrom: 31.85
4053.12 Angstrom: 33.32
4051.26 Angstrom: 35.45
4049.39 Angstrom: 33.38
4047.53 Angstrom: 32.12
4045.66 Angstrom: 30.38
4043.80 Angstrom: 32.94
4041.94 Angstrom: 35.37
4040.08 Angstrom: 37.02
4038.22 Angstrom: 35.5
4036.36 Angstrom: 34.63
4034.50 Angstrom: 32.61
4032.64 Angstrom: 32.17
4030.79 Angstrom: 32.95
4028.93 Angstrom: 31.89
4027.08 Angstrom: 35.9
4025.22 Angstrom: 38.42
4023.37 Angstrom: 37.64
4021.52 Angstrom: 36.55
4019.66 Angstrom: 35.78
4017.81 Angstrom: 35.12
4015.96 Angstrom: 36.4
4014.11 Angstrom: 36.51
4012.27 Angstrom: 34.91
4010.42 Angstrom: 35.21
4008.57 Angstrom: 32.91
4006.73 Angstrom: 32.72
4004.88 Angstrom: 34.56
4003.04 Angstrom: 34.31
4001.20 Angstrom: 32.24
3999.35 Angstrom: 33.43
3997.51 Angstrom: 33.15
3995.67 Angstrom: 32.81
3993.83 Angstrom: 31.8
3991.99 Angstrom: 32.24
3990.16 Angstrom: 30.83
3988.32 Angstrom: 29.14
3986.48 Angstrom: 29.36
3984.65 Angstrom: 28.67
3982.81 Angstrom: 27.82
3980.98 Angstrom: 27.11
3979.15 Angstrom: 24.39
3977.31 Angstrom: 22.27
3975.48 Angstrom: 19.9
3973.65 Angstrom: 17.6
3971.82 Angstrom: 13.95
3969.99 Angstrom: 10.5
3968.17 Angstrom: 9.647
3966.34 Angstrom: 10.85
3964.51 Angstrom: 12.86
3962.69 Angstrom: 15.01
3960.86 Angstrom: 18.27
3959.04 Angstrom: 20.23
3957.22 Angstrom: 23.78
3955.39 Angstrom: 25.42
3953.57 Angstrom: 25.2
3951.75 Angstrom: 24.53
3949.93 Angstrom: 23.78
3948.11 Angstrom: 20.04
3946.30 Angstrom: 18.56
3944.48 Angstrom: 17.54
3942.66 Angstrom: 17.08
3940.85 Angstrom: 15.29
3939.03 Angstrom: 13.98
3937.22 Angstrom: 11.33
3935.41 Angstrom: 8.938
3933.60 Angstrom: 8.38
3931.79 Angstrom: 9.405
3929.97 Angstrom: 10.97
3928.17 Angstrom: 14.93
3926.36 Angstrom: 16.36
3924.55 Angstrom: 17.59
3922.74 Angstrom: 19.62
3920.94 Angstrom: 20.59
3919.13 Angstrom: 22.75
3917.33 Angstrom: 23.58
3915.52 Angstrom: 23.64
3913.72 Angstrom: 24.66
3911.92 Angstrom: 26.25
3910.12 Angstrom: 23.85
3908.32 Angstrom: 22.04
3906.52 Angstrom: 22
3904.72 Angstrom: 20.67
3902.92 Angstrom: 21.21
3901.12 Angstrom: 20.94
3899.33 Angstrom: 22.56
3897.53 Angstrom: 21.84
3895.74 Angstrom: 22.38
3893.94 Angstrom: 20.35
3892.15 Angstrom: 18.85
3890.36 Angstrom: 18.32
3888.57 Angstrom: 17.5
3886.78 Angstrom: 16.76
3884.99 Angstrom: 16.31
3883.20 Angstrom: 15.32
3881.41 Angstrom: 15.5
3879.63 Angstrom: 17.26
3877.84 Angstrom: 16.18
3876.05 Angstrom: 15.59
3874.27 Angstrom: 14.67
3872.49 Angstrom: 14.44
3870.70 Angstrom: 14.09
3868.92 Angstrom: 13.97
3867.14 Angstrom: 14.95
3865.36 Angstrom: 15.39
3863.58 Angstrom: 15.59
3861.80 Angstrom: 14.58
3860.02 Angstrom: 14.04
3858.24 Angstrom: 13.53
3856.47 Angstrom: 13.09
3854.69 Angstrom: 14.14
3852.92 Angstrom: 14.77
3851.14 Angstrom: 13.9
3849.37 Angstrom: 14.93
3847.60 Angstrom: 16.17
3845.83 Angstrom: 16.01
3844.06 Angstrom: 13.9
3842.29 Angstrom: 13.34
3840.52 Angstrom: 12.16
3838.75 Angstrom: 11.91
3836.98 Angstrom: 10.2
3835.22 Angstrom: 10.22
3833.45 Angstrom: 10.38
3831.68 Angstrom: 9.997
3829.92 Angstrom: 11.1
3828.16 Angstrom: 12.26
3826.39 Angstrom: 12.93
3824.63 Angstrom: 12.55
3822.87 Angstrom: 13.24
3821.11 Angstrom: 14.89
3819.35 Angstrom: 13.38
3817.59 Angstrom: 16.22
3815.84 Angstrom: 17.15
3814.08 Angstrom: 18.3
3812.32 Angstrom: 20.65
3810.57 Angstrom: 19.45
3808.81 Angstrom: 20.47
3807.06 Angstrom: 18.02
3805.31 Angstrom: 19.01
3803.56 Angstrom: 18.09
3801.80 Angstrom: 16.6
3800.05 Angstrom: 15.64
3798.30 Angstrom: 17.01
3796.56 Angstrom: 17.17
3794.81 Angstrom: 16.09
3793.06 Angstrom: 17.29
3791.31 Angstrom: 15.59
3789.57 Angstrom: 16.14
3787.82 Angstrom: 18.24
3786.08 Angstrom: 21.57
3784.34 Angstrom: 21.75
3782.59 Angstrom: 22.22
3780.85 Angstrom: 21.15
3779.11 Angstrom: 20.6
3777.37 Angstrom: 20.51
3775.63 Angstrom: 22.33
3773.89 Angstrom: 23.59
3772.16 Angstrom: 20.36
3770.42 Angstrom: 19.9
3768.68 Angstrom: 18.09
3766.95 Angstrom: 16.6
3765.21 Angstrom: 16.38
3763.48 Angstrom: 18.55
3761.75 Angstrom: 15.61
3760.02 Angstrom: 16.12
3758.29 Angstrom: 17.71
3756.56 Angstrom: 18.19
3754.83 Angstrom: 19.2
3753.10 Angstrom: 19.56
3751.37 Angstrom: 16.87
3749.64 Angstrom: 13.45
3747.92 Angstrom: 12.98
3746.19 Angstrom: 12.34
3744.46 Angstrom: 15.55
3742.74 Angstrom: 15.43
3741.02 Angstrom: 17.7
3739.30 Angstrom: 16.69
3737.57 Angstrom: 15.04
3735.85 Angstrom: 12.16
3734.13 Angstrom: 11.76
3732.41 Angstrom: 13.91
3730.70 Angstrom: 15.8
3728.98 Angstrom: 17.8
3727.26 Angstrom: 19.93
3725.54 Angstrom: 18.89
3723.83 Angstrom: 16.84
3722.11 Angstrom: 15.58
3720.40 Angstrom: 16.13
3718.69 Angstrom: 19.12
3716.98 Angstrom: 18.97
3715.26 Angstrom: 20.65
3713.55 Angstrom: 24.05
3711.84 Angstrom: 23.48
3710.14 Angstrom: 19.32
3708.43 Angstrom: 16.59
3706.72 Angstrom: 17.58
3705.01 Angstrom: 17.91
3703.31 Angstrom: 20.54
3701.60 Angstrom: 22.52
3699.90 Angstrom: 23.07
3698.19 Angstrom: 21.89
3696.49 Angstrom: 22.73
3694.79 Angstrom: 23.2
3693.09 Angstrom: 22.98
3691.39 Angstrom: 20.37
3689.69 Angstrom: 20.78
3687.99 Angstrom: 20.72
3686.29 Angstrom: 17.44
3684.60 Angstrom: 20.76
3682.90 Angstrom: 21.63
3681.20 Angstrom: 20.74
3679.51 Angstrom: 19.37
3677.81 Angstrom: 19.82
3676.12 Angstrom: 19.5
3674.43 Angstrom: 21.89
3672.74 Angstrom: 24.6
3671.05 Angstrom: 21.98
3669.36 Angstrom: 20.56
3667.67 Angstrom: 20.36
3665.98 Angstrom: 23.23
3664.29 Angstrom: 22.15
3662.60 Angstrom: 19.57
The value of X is 2.01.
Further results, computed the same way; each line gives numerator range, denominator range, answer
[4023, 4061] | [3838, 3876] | 2.58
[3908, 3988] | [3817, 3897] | 1.37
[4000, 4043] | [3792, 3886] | 2.55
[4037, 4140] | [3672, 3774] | 2.15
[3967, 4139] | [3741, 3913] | 2.12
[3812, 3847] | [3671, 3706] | 0.69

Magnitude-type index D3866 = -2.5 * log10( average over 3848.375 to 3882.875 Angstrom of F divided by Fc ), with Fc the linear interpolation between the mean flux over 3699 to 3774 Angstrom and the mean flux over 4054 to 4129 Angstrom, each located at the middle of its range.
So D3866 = 0.49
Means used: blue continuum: 17.6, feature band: 14.8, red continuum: 32.9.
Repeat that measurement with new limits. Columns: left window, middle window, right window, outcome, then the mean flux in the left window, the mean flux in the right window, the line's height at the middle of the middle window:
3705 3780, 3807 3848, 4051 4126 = 0.436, 17.6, 33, 21.4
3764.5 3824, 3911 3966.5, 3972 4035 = 0.443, 18.3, 31.5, 27.5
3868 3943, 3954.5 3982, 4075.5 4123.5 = 0.253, 17.8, 33.6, 22.9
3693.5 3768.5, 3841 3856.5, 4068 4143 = 0.484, 17.8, 33.2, 22.6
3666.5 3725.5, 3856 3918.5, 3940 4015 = 0.263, 20.4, 24.8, 23.4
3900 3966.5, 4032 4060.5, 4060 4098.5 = -0.108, 18.8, 33.4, 30.1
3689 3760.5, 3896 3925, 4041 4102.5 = 0.174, 18.1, 32.9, 26.1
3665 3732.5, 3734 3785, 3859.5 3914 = 0.107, 20.1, 18.3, 19.5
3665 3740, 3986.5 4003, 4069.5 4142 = -0.088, 19.5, 33.2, 29.4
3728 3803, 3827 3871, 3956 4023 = 0.493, 17.4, 27.1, 21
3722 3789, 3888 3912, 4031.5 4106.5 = 0.166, 17.6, 33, 24.7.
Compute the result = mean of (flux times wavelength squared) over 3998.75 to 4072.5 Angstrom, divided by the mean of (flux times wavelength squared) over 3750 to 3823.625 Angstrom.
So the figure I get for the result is 2.10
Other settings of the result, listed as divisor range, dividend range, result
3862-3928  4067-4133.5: 1.95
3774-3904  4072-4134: 2.32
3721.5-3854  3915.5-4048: 1.74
